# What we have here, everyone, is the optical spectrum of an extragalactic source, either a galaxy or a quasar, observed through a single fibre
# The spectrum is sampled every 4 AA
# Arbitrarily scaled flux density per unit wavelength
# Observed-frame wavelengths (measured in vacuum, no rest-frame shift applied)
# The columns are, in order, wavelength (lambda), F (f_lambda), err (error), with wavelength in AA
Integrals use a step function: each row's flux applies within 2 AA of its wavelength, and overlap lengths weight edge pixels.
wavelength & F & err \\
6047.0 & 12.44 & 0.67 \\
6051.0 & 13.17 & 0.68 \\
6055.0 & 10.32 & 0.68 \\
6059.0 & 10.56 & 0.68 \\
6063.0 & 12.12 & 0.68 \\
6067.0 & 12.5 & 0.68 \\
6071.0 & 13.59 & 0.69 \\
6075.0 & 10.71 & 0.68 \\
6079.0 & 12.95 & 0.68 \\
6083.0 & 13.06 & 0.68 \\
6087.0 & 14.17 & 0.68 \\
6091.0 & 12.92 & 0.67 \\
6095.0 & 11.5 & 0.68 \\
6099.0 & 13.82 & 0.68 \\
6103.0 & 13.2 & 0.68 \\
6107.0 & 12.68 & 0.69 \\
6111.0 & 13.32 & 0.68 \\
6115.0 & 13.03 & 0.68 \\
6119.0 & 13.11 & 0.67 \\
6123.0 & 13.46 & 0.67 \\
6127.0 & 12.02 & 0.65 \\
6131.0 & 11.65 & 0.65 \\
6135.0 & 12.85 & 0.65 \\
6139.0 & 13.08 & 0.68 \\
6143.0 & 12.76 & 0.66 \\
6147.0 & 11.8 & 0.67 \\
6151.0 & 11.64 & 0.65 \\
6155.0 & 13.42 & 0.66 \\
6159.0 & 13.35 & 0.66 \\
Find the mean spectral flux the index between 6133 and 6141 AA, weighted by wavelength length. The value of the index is 13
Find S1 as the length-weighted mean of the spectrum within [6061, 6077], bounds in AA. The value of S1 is 12.2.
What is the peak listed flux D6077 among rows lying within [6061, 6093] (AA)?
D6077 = 14.17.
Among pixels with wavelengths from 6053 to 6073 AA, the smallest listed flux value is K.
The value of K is 10.32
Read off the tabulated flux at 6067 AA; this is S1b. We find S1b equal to 12.5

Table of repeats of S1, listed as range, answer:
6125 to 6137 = 12.2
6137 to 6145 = 12.9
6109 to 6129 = 13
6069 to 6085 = 12.6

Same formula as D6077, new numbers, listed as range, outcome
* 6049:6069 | 13.17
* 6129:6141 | 13.08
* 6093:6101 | 13.82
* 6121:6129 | 13.46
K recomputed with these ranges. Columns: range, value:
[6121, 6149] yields 11.65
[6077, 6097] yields 11.5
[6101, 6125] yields 12.68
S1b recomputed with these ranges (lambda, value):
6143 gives 12.76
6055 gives 10.32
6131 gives 11.65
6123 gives 13.46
